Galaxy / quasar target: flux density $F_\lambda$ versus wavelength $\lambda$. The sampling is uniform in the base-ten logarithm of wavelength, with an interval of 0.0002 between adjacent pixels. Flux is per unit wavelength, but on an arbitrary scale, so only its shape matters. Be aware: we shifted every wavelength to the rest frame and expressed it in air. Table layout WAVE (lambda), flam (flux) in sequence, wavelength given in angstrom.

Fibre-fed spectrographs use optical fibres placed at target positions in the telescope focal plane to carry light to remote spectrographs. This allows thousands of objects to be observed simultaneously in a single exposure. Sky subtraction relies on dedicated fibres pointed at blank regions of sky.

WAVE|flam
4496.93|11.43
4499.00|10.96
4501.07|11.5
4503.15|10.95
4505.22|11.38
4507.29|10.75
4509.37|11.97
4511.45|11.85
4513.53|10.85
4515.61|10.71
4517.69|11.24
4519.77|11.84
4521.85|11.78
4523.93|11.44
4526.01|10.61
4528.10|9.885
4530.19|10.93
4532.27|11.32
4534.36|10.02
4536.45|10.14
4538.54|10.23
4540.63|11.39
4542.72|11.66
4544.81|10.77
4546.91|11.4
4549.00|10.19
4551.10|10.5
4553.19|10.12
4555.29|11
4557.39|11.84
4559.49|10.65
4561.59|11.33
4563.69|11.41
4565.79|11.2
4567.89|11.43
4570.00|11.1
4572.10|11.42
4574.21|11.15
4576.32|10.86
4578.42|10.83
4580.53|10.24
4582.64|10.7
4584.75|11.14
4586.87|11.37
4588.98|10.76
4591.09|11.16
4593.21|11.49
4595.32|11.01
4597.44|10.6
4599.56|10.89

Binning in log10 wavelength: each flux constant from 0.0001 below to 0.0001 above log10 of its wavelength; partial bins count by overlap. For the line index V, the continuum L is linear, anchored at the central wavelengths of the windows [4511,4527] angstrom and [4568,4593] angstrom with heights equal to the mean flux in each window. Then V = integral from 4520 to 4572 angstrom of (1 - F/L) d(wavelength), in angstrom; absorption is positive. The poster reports 0.9 angstrom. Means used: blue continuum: 11.3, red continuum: 11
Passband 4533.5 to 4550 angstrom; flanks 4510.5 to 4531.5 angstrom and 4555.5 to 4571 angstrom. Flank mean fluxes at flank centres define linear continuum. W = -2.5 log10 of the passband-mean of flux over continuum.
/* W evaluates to 0.04 mag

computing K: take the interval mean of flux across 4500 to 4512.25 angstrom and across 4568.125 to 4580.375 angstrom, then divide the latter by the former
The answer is 0.97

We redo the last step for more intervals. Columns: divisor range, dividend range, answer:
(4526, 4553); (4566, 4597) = 1.03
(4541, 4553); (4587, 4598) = 1.02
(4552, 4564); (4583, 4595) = 1.01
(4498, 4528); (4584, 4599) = 0.99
